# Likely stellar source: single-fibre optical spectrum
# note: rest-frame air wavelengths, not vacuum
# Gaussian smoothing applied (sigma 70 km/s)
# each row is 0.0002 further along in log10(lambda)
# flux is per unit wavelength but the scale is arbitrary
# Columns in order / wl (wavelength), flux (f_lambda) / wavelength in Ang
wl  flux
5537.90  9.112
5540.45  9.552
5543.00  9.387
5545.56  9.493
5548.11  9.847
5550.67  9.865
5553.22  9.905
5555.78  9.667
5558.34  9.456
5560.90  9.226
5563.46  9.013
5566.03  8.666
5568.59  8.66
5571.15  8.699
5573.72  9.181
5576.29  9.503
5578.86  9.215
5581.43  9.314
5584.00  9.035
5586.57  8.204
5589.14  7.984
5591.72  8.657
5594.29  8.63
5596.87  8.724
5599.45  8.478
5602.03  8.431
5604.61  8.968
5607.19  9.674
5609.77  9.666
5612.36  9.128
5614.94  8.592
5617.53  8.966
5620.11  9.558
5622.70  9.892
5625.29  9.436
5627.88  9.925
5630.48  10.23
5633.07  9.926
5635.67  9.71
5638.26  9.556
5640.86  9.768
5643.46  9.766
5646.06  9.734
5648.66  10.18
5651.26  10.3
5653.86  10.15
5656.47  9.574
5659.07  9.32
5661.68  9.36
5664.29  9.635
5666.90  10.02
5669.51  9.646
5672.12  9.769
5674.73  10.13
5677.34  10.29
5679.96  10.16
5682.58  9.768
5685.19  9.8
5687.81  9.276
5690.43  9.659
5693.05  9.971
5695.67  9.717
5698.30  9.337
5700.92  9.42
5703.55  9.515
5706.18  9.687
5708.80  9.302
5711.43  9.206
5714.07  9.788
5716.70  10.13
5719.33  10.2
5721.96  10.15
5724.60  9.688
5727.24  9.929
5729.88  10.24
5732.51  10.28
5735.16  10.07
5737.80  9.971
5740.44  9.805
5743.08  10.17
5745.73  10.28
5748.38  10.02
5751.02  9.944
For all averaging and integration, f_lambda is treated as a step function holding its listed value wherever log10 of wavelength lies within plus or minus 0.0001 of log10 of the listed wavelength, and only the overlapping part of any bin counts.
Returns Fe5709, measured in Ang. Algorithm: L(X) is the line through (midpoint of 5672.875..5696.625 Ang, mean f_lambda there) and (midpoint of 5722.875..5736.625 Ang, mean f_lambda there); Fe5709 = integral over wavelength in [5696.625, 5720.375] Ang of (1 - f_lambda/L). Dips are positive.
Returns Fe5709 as 0.8 Ang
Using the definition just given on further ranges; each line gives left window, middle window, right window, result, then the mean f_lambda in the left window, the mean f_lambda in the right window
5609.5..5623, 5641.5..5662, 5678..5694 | -0.7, 9.23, 9.79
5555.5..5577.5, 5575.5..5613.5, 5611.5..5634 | 1.7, 9.09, 9.52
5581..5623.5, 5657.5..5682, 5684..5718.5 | -1.1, 8.92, 9.61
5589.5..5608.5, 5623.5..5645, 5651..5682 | -1.1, 8.76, 9.84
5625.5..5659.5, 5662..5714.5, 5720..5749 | 1.4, 9.86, 10.1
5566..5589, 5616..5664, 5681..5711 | -2.4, 8.91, 9.58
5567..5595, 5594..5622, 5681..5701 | 0.0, 8.83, 9.64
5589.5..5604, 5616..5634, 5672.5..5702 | -1.5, 8.56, 9.78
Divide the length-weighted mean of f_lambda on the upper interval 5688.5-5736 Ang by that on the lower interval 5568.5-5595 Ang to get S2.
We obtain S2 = 1.1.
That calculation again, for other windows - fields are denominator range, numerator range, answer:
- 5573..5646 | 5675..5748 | 1.07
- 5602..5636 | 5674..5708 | 1.03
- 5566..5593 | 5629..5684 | 1.12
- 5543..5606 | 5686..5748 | 1.09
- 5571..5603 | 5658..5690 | 1.11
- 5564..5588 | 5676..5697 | 1.10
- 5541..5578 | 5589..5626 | 0.97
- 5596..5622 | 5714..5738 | 1.11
